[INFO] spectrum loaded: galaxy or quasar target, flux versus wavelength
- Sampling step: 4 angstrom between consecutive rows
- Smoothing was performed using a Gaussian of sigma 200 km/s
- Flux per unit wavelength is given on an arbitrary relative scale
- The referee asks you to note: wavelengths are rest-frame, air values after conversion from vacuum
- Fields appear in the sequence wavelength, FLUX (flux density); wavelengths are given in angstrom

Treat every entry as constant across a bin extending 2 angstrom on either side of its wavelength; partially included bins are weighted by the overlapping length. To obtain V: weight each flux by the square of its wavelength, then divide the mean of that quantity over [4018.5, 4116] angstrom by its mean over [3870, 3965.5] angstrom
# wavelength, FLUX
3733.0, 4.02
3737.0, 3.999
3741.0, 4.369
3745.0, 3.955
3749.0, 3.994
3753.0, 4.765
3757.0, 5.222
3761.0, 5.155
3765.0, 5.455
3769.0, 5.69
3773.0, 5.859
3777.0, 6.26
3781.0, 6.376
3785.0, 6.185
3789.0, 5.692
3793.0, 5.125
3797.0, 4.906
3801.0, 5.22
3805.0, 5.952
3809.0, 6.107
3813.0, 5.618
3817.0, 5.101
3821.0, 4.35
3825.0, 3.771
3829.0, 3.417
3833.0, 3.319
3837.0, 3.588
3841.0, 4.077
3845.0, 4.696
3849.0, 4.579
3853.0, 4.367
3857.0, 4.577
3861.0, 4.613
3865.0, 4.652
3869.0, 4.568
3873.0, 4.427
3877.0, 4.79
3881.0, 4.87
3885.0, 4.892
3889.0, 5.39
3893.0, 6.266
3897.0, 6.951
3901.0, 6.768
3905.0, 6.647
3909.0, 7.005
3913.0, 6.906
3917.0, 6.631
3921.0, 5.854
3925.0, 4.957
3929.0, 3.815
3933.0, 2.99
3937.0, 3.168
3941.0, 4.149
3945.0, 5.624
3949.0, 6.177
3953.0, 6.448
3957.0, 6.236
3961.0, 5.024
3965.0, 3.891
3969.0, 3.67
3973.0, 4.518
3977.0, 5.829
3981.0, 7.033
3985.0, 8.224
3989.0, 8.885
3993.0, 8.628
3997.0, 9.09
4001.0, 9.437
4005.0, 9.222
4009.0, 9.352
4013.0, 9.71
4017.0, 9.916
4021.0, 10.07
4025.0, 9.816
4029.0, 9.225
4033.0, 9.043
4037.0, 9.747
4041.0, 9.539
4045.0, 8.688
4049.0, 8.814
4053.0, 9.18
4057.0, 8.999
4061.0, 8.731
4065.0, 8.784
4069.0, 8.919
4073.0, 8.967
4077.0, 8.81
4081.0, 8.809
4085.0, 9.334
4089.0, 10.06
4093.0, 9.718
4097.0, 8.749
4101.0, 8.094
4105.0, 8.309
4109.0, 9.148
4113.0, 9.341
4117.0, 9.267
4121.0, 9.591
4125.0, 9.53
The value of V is 1.81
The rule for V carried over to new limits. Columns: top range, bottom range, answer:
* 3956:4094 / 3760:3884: 1.89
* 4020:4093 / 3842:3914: 1.88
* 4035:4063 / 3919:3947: 2.21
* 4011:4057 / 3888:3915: 1.52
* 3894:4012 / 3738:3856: 1.40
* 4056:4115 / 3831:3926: 1.90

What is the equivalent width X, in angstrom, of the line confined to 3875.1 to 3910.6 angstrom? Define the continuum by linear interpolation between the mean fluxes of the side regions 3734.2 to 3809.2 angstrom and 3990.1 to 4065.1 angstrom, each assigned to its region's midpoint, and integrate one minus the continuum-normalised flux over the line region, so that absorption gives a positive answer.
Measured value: 6.1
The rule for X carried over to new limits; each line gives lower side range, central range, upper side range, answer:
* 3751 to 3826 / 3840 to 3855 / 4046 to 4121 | 4.13 angstrom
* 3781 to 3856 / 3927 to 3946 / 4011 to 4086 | 8.65 angstrom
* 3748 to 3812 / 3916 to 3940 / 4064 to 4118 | 9.04 angstrom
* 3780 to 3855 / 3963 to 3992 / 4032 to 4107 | 5.53 angstrom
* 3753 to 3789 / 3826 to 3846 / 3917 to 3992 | 6.56 angstrom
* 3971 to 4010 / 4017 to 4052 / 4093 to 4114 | -4.62 angstrom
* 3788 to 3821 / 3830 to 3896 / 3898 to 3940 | 9.89 angstrom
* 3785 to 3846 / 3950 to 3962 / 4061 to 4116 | 1.63 angstrom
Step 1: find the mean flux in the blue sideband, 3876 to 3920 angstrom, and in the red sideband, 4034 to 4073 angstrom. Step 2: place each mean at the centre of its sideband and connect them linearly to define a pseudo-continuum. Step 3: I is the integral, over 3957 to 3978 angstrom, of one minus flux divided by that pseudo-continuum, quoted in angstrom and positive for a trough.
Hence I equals 7.7 angstrom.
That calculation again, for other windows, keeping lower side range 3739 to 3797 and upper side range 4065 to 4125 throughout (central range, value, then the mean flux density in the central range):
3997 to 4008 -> -1.8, 9.29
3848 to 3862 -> 3.9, 4.53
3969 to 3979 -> 3.7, 4.87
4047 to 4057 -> -0.5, 9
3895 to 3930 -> 3.6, 6.24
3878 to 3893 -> 3.3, 5.2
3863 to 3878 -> 4.3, 4.6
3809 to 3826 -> 2.7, 4.93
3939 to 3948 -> 2.8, 5.03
